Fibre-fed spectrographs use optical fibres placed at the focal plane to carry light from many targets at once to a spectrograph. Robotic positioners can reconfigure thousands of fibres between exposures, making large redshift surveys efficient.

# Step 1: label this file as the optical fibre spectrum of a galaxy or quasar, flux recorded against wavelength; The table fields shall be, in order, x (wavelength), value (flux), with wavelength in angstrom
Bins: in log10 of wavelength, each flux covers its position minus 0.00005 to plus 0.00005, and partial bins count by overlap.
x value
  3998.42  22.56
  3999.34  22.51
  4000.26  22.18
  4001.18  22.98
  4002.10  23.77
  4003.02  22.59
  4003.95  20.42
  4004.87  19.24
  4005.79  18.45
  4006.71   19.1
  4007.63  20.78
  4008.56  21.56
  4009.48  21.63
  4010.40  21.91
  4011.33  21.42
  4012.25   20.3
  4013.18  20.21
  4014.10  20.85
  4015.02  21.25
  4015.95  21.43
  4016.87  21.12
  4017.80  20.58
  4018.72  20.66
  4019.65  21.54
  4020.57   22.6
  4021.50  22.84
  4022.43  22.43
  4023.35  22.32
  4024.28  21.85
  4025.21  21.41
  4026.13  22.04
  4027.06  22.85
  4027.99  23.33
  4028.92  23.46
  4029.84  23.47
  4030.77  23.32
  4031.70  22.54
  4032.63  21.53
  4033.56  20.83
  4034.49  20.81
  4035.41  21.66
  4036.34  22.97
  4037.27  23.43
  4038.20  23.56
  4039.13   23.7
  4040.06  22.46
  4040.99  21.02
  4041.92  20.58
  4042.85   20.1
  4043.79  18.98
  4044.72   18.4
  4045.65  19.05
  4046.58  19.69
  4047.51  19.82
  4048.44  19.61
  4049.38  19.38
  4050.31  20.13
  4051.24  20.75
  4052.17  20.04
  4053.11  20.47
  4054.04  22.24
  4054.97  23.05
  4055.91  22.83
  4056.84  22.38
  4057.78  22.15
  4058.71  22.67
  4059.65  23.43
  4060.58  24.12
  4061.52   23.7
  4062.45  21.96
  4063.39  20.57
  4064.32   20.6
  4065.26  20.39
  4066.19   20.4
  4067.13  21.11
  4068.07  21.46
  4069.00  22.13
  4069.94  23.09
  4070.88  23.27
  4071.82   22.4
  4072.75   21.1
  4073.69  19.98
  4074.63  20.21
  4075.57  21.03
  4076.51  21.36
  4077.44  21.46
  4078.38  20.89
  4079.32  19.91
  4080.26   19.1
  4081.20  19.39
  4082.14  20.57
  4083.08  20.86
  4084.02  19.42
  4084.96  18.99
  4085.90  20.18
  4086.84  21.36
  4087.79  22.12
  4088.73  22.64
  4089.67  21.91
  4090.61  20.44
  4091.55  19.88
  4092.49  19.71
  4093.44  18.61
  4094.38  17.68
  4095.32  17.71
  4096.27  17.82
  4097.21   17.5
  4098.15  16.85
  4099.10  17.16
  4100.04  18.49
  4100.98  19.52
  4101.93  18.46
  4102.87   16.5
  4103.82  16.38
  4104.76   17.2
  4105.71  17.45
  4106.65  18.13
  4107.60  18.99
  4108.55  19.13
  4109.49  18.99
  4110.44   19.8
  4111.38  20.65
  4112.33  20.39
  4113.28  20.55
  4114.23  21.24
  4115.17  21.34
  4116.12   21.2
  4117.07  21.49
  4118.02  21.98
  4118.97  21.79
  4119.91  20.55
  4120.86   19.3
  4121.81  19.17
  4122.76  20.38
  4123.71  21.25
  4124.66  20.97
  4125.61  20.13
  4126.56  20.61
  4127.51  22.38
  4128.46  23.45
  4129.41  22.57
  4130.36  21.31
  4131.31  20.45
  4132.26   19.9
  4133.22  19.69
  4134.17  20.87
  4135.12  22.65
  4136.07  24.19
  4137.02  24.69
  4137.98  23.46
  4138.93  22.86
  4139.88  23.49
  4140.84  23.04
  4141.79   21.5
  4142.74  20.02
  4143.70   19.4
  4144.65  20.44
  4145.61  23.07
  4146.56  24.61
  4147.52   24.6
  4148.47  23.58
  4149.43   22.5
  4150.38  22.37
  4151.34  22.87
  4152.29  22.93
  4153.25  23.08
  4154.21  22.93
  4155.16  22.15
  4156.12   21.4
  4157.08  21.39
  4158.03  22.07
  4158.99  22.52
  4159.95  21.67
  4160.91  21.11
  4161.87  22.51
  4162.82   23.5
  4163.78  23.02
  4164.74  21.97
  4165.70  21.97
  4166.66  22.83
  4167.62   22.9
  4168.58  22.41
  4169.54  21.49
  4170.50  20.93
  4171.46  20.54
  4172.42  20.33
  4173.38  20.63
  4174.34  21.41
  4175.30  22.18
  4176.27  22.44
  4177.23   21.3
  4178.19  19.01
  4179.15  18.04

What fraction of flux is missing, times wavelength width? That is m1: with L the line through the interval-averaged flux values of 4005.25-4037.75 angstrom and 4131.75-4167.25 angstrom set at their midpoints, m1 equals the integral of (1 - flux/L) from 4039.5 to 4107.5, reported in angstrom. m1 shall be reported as 5.1 angstrom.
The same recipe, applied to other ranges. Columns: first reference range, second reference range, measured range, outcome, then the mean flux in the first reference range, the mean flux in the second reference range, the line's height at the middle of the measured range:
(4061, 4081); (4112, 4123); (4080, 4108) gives 2.6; 21.2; 20.8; 21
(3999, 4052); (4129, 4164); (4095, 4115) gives 3.1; 21.4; 22.3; 22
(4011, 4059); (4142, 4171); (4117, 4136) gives 0.8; 21.5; 22.3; 22.1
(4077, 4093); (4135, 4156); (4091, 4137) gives 3.6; 20.5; 22.7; 21.6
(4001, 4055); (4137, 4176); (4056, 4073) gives -0.4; 21.3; 22.2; 21.6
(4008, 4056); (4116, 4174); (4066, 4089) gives 0.7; 21.4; 21.9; 21.6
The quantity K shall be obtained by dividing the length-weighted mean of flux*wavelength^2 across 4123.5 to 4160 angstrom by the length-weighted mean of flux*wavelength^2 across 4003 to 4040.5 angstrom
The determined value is 1.1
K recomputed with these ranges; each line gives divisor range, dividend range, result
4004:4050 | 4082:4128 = 0.96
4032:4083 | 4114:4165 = 1.07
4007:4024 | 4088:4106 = 0.90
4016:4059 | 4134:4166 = 1.10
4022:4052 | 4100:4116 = 0.92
